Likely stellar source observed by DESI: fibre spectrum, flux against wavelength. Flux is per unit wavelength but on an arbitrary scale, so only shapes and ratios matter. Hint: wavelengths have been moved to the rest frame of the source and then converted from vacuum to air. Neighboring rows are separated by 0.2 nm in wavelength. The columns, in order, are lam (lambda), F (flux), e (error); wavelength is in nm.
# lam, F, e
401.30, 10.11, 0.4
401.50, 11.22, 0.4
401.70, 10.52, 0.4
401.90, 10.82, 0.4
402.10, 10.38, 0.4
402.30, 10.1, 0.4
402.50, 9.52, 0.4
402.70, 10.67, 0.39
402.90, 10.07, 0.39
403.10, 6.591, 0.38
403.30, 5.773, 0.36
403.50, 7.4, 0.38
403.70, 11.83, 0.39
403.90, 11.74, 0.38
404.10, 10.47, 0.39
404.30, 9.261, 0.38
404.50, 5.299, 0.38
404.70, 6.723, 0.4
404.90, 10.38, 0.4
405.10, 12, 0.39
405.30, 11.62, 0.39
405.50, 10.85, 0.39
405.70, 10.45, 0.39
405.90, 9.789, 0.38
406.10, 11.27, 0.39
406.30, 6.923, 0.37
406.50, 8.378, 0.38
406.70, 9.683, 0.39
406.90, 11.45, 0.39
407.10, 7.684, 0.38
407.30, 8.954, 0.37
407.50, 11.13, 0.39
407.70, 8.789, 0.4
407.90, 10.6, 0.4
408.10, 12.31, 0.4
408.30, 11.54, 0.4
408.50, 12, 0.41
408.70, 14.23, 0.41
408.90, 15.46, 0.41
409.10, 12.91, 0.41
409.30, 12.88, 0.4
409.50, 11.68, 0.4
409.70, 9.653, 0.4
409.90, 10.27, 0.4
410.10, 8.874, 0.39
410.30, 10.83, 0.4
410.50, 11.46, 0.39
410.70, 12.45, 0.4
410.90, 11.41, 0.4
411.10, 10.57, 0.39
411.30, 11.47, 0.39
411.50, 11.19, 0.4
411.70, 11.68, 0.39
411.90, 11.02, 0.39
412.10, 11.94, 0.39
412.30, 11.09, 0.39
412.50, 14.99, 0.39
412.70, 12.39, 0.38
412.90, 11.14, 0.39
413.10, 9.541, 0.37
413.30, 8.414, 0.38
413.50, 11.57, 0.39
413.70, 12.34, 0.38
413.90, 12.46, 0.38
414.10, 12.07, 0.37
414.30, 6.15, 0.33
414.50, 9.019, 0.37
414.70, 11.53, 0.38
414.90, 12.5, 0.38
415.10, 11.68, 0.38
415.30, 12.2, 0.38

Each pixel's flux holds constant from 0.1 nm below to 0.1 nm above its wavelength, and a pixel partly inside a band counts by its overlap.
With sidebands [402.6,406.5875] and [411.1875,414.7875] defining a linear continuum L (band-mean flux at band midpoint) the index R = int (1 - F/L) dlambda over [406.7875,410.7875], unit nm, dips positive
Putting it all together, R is -0.392 nm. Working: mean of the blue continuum 9.38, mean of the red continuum 11.1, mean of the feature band 11.2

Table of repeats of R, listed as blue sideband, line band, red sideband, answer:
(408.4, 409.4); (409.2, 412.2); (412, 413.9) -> 0.34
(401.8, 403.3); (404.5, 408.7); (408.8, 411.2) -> 0.20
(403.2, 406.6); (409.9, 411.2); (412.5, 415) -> -0.06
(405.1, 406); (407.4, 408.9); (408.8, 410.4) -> -0.06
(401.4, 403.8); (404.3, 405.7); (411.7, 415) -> 0.06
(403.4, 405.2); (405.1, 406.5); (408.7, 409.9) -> 0.02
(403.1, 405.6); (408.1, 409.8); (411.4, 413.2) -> -0.30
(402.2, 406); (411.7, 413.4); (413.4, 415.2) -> -0.09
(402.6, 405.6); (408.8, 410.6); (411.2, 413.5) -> -0.14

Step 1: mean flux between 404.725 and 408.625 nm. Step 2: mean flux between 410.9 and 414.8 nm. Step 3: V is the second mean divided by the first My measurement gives 1.1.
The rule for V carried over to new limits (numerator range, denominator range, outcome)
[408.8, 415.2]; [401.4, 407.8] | 1.18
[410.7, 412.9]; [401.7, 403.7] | 1.27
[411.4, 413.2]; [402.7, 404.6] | 1.32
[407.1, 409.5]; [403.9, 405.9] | 1.20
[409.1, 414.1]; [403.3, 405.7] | 1.18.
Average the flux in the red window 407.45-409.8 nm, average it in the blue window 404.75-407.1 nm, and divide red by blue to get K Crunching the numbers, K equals 1.2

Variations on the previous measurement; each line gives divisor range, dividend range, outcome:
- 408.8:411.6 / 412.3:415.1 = 0.97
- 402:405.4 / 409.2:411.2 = 1.17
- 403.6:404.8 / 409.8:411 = 1.18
